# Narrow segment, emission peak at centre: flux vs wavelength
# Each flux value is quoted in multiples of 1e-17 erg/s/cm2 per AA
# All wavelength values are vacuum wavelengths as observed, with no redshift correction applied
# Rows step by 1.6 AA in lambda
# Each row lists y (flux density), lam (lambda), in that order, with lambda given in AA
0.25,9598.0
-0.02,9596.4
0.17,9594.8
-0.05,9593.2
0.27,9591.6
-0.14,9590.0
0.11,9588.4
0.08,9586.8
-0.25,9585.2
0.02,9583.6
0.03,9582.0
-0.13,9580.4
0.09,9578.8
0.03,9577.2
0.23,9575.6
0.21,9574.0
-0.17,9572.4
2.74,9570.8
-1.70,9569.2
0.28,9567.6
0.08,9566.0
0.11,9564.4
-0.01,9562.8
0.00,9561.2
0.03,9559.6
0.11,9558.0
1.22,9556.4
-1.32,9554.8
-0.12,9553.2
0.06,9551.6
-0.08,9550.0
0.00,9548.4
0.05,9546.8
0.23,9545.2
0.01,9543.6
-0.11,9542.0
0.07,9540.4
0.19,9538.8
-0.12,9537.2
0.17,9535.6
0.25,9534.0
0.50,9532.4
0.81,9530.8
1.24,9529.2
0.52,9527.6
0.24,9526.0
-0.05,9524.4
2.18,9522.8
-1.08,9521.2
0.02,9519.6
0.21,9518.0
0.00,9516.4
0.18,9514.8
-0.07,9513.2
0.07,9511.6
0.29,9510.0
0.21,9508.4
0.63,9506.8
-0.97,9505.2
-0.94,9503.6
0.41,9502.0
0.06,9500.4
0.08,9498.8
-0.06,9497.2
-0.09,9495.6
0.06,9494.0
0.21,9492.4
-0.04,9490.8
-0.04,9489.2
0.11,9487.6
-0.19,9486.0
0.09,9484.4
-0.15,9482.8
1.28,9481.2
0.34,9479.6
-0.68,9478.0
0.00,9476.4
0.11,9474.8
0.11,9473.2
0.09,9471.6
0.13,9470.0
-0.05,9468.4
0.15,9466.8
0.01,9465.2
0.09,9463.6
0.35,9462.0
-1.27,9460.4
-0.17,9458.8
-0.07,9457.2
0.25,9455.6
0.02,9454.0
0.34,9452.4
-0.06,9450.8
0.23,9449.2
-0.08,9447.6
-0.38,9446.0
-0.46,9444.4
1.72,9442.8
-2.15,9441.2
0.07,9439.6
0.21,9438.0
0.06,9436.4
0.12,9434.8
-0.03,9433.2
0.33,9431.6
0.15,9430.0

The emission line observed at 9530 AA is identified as H-beta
